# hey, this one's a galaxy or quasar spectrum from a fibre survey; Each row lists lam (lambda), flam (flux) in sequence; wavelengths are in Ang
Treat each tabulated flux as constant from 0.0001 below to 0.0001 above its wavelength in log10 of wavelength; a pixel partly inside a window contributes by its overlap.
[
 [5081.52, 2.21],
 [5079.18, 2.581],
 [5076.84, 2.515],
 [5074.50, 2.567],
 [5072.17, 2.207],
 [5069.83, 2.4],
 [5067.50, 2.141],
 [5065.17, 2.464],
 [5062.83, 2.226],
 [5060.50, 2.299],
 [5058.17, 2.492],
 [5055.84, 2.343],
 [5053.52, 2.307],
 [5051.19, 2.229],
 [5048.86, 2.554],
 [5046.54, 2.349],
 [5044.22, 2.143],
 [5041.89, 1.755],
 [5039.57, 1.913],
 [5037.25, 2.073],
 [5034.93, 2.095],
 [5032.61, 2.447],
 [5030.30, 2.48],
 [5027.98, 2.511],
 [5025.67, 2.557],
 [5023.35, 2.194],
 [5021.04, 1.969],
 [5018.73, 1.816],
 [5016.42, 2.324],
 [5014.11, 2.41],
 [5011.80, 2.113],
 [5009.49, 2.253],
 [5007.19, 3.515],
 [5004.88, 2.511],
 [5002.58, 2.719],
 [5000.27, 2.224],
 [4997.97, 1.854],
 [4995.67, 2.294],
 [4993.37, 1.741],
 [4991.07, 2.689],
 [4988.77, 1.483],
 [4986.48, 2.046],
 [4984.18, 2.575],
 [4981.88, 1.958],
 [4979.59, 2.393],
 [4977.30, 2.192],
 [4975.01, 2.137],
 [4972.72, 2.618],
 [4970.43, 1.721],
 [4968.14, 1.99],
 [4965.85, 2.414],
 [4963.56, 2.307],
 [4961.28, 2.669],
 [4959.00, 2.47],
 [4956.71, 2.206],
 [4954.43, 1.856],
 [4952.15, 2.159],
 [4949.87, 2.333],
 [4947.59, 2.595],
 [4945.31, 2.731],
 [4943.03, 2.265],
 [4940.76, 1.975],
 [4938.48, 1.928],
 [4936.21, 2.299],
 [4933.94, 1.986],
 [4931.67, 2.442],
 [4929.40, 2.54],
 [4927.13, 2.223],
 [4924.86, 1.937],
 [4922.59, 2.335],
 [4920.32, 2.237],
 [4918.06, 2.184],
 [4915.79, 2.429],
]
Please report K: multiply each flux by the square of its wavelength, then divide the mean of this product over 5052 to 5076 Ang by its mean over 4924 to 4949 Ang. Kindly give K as 1.09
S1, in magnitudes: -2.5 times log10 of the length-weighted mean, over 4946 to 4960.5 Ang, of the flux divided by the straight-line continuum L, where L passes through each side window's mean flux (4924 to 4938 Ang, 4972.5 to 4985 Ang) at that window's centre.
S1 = -0.02 mag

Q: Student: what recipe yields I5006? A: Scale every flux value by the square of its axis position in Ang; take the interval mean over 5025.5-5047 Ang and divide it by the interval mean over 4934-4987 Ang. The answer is 1.01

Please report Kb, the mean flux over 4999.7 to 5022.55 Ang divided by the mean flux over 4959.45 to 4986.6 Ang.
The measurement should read 1.05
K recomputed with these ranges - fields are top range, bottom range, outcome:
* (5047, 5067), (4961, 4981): 1.08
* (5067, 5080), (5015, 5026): 1.15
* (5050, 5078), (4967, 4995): 1.14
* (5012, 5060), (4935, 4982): 1.03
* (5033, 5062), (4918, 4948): 1.03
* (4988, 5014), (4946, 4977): 1.04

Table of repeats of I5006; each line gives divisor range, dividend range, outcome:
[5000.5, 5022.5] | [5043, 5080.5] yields 1.01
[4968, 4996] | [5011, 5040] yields 1.06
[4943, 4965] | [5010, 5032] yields 0.99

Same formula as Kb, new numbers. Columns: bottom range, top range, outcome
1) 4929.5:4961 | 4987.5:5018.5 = 1.01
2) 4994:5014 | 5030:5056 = 0.92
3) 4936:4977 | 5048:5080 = 1.05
